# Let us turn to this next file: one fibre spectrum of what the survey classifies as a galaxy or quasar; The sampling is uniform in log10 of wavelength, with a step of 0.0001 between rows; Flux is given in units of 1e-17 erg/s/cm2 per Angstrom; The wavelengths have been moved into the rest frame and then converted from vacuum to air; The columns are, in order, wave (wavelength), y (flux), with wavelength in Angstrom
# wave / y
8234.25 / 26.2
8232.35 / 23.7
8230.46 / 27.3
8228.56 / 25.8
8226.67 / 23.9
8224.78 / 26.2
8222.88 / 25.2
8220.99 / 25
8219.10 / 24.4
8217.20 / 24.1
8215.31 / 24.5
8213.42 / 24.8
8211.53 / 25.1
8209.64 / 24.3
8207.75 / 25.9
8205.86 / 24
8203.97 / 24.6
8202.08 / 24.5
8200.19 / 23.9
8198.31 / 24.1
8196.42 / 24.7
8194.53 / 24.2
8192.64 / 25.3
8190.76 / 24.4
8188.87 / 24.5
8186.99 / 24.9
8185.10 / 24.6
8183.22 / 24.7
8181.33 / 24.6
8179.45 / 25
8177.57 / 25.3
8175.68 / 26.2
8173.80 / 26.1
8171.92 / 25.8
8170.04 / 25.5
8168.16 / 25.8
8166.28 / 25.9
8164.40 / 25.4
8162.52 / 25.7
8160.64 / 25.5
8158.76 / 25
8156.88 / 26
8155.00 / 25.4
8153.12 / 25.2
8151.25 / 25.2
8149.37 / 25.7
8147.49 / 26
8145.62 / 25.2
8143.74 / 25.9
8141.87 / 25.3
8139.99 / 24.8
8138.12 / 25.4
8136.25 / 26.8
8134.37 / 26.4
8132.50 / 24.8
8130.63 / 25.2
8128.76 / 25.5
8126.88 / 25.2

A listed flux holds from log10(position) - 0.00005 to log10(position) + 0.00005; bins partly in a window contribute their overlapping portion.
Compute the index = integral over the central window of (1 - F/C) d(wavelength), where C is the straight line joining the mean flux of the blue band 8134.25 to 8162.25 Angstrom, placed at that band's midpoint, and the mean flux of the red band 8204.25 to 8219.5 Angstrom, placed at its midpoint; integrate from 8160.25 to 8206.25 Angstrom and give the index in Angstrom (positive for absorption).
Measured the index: 0.1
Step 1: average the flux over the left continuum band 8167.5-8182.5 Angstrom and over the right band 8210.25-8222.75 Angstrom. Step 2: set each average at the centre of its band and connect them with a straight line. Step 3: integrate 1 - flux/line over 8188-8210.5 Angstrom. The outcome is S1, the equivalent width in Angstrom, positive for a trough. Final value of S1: 0.4 Angstrom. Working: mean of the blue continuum 25.5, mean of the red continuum 24.7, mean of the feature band 24.5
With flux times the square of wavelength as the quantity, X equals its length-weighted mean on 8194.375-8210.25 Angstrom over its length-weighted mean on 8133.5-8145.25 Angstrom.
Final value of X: 0.97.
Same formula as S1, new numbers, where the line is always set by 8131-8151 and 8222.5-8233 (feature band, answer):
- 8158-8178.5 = -0.09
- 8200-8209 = 0.29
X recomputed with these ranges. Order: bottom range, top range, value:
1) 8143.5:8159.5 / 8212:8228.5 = 0.99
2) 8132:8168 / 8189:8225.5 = 0.98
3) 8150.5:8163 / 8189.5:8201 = 0.97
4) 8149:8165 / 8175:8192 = 0.99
